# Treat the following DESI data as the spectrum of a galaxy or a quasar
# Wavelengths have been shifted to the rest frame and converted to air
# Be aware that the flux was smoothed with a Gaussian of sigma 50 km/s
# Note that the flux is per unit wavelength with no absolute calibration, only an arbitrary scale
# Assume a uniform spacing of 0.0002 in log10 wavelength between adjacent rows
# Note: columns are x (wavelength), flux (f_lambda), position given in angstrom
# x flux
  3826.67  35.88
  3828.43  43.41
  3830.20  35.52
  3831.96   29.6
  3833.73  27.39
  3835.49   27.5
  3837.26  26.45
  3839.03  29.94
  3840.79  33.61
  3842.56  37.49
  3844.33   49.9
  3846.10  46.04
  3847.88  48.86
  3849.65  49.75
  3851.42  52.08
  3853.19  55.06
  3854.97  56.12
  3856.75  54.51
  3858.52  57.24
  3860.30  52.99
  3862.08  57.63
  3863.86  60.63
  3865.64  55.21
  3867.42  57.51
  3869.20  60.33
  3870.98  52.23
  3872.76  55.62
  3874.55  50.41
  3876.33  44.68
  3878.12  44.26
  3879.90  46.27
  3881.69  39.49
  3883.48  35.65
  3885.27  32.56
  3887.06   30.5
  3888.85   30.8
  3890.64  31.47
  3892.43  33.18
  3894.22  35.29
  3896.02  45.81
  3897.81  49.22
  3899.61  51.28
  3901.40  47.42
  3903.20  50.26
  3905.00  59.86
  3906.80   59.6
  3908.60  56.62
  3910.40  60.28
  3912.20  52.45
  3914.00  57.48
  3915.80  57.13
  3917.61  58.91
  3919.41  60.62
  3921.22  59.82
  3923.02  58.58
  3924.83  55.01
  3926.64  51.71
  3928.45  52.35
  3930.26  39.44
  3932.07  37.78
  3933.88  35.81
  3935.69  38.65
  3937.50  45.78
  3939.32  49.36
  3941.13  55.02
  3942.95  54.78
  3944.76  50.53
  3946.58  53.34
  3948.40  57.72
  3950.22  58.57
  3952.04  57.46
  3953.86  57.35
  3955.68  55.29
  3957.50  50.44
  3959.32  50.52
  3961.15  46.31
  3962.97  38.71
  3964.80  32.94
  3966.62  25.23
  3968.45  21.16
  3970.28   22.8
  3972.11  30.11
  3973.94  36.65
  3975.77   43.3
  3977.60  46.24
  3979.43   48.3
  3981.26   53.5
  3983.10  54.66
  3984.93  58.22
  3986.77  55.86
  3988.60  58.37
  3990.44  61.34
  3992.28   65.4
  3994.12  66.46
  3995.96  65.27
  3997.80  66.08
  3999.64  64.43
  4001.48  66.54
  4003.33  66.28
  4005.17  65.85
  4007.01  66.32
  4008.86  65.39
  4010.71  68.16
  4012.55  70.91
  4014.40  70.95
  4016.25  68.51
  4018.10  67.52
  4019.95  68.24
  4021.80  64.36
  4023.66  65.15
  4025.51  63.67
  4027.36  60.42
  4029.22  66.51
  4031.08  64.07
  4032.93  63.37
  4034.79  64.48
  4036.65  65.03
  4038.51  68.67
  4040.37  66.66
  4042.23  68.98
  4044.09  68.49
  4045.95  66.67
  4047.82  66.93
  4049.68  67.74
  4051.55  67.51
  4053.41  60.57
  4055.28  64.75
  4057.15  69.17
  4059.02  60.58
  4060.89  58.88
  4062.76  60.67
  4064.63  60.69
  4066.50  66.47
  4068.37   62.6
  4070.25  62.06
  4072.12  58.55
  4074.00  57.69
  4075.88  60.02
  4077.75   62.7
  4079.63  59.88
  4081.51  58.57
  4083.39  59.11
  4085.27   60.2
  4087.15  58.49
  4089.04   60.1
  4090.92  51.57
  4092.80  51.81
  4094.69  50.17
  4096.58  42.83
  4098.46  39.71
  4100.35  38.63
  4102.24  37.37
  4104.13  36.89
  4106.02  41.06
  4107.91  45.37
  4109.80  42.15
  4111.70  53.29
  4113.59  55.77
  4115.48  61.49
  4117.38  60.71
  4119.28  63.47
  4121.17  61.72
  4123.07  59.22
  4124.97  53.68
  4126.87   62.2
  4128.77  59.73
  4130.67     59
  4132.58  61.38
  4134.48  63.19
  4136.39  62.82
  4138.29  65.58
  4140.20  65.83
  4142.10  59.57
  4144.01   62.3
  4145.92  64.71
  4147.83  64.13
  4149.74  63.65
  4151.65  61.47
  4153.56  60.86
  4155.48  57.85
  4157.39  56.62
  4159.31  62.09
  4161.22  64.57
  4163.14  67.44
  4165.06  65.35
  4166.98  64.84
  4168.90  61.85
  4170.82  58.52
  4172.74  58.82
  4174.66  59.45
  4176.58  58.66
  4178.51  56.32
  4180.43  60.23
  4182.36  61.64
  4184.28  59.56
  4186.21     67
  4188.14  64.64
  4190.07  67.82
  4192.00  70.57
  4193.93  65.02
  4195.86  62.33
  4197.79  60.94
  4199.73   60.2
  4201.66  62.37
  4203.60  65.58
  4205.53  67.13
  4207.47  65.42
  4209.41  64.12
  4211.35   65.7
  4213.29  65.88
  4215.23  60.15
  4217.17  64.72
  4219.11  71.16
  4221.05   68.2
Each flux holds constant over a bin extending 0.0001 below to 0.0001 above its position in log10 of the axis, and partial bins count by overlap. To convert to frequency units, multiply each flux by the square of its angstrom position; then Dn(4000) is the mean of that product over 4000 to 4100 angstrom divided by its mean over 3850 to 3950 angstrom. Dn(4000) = 1.35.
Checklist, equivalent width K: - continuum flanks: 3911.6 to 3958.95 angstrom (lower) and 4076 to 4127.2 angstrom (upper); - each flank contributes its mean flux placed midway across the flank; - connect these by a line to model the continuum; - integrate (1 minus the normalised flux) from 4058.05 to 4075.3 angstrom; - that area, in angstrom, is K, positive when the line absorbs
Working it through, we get -2.7 angstrom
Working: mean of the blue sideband 52.3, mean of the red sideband 52.9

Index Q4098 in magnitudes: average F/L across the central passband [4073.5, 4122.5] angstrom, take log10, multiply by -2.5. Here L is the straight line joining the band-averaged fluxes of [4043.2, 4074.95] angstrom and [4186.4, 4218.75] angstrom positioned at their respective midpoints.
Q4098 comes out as 0.21 mag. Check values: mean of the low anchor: 63.5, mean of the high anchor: 64.7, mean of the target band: 52.7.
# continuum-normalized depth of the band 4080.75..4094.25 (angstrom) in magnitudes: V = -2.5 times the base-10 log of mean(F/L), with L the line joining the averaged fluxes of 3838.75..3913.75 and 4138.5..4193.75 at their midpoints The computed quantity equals 0.03 mag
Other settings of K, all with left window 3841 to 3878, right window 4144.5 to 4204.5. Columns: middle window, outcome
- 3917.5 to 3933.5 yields 0.7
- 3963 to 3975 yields 5.7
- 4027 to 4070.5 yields -4.8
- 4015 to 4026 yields -1.7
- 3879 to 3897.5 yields 5.8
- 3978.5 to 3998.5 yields -1.0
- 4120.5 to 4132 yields 0.3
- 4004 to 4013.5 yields -1.7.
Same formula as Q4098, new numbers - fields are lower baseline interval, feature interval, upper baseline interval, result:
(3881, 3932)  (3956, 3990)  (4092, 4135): 0.14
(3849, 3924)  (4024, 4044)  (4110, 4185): -0.16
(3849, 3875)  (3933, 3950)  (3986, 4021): 0.23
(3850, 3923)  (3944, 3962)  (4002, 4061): 0.07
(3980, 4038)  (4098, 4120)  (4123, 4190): 0.29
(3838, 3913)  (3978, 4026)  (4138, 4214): -0.17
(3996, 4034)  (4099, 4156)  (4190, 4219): 0.15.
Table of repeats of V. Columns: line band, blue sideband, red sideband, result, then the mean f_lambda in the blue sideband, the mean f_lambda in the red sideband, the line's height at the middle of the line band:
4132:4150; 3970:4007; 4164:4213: -0.036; 55.7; 63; 61.3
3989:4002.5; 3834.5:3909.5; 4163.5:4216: -0.220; 46.4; 63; 52.9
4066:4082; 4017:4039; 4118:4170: 0.052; 65.1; 62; 63.9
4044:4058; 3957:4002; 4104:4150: -0.233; 49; 58.3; 53.5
